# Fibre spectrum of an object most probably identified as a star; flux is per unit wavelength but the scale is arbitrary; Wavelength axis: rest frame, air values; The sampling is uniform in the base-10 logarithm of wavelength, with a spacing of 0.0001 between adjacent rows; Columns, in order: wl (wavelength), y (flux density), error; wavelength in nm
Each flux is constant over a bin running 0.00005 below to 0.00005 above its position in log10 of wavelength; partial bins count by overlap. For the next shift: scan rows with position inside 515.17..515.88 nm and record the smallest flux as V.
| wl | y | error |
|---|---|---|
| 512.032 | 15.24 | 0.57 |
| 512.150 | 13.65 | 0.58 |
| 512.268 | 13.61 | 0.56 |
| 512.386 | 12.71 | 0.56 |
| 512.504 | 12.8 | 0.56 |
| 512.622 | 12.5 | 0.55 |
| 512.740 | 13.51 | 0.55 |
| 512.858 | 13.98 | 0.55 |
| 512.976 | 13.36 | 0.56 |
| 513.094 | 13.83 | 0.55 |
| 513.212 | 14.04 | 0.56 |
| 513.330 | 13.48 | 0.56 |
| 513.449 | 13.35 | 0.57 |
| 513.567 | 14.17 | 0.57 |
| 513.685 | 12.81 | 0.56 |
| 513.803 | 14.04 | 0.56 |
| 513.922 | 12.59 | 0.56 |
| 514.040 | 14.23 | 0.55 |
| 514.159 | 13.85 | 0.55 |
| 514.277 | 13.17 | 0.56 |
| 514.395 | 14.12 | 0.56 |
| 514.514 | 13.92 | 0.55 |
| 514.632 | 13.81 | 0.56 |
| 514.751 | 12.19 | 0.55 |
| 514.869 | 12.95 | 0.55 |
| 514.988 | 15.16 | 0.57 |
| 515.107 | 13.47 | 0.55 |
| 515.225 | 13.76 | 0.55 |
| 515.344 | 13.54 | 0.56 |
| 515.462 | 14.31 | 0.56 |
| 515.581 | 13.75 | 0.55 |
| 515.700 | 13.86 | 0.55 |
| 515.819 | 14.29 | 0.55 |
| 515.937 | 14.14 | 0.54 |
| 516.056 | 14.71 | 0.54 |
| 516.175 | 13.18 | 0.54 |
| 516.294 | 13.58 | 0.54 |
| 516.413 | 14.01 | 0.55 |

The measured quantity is 13.54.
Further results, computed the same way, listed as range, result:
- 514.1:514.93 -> 12.19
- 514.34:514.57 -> 13.92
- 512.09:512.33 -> 13.61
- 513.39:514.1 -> 12.59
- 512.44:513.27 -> 12.5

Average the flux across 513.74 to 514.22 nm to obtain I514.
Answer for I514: 13.7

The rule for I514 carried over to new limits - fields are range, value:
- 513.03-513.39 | 13.8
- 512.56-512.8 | 13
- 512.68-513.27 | 13.8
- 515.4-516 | 14.1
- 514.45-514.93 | 13.2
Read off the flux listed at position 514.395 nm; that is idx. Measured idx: 14.12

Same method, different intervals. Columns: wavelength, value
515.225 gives 13.76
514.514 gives 13.92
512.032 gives 15.24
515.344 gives 13.54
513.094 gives 13.83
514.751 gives 12.19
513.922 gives 12.59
